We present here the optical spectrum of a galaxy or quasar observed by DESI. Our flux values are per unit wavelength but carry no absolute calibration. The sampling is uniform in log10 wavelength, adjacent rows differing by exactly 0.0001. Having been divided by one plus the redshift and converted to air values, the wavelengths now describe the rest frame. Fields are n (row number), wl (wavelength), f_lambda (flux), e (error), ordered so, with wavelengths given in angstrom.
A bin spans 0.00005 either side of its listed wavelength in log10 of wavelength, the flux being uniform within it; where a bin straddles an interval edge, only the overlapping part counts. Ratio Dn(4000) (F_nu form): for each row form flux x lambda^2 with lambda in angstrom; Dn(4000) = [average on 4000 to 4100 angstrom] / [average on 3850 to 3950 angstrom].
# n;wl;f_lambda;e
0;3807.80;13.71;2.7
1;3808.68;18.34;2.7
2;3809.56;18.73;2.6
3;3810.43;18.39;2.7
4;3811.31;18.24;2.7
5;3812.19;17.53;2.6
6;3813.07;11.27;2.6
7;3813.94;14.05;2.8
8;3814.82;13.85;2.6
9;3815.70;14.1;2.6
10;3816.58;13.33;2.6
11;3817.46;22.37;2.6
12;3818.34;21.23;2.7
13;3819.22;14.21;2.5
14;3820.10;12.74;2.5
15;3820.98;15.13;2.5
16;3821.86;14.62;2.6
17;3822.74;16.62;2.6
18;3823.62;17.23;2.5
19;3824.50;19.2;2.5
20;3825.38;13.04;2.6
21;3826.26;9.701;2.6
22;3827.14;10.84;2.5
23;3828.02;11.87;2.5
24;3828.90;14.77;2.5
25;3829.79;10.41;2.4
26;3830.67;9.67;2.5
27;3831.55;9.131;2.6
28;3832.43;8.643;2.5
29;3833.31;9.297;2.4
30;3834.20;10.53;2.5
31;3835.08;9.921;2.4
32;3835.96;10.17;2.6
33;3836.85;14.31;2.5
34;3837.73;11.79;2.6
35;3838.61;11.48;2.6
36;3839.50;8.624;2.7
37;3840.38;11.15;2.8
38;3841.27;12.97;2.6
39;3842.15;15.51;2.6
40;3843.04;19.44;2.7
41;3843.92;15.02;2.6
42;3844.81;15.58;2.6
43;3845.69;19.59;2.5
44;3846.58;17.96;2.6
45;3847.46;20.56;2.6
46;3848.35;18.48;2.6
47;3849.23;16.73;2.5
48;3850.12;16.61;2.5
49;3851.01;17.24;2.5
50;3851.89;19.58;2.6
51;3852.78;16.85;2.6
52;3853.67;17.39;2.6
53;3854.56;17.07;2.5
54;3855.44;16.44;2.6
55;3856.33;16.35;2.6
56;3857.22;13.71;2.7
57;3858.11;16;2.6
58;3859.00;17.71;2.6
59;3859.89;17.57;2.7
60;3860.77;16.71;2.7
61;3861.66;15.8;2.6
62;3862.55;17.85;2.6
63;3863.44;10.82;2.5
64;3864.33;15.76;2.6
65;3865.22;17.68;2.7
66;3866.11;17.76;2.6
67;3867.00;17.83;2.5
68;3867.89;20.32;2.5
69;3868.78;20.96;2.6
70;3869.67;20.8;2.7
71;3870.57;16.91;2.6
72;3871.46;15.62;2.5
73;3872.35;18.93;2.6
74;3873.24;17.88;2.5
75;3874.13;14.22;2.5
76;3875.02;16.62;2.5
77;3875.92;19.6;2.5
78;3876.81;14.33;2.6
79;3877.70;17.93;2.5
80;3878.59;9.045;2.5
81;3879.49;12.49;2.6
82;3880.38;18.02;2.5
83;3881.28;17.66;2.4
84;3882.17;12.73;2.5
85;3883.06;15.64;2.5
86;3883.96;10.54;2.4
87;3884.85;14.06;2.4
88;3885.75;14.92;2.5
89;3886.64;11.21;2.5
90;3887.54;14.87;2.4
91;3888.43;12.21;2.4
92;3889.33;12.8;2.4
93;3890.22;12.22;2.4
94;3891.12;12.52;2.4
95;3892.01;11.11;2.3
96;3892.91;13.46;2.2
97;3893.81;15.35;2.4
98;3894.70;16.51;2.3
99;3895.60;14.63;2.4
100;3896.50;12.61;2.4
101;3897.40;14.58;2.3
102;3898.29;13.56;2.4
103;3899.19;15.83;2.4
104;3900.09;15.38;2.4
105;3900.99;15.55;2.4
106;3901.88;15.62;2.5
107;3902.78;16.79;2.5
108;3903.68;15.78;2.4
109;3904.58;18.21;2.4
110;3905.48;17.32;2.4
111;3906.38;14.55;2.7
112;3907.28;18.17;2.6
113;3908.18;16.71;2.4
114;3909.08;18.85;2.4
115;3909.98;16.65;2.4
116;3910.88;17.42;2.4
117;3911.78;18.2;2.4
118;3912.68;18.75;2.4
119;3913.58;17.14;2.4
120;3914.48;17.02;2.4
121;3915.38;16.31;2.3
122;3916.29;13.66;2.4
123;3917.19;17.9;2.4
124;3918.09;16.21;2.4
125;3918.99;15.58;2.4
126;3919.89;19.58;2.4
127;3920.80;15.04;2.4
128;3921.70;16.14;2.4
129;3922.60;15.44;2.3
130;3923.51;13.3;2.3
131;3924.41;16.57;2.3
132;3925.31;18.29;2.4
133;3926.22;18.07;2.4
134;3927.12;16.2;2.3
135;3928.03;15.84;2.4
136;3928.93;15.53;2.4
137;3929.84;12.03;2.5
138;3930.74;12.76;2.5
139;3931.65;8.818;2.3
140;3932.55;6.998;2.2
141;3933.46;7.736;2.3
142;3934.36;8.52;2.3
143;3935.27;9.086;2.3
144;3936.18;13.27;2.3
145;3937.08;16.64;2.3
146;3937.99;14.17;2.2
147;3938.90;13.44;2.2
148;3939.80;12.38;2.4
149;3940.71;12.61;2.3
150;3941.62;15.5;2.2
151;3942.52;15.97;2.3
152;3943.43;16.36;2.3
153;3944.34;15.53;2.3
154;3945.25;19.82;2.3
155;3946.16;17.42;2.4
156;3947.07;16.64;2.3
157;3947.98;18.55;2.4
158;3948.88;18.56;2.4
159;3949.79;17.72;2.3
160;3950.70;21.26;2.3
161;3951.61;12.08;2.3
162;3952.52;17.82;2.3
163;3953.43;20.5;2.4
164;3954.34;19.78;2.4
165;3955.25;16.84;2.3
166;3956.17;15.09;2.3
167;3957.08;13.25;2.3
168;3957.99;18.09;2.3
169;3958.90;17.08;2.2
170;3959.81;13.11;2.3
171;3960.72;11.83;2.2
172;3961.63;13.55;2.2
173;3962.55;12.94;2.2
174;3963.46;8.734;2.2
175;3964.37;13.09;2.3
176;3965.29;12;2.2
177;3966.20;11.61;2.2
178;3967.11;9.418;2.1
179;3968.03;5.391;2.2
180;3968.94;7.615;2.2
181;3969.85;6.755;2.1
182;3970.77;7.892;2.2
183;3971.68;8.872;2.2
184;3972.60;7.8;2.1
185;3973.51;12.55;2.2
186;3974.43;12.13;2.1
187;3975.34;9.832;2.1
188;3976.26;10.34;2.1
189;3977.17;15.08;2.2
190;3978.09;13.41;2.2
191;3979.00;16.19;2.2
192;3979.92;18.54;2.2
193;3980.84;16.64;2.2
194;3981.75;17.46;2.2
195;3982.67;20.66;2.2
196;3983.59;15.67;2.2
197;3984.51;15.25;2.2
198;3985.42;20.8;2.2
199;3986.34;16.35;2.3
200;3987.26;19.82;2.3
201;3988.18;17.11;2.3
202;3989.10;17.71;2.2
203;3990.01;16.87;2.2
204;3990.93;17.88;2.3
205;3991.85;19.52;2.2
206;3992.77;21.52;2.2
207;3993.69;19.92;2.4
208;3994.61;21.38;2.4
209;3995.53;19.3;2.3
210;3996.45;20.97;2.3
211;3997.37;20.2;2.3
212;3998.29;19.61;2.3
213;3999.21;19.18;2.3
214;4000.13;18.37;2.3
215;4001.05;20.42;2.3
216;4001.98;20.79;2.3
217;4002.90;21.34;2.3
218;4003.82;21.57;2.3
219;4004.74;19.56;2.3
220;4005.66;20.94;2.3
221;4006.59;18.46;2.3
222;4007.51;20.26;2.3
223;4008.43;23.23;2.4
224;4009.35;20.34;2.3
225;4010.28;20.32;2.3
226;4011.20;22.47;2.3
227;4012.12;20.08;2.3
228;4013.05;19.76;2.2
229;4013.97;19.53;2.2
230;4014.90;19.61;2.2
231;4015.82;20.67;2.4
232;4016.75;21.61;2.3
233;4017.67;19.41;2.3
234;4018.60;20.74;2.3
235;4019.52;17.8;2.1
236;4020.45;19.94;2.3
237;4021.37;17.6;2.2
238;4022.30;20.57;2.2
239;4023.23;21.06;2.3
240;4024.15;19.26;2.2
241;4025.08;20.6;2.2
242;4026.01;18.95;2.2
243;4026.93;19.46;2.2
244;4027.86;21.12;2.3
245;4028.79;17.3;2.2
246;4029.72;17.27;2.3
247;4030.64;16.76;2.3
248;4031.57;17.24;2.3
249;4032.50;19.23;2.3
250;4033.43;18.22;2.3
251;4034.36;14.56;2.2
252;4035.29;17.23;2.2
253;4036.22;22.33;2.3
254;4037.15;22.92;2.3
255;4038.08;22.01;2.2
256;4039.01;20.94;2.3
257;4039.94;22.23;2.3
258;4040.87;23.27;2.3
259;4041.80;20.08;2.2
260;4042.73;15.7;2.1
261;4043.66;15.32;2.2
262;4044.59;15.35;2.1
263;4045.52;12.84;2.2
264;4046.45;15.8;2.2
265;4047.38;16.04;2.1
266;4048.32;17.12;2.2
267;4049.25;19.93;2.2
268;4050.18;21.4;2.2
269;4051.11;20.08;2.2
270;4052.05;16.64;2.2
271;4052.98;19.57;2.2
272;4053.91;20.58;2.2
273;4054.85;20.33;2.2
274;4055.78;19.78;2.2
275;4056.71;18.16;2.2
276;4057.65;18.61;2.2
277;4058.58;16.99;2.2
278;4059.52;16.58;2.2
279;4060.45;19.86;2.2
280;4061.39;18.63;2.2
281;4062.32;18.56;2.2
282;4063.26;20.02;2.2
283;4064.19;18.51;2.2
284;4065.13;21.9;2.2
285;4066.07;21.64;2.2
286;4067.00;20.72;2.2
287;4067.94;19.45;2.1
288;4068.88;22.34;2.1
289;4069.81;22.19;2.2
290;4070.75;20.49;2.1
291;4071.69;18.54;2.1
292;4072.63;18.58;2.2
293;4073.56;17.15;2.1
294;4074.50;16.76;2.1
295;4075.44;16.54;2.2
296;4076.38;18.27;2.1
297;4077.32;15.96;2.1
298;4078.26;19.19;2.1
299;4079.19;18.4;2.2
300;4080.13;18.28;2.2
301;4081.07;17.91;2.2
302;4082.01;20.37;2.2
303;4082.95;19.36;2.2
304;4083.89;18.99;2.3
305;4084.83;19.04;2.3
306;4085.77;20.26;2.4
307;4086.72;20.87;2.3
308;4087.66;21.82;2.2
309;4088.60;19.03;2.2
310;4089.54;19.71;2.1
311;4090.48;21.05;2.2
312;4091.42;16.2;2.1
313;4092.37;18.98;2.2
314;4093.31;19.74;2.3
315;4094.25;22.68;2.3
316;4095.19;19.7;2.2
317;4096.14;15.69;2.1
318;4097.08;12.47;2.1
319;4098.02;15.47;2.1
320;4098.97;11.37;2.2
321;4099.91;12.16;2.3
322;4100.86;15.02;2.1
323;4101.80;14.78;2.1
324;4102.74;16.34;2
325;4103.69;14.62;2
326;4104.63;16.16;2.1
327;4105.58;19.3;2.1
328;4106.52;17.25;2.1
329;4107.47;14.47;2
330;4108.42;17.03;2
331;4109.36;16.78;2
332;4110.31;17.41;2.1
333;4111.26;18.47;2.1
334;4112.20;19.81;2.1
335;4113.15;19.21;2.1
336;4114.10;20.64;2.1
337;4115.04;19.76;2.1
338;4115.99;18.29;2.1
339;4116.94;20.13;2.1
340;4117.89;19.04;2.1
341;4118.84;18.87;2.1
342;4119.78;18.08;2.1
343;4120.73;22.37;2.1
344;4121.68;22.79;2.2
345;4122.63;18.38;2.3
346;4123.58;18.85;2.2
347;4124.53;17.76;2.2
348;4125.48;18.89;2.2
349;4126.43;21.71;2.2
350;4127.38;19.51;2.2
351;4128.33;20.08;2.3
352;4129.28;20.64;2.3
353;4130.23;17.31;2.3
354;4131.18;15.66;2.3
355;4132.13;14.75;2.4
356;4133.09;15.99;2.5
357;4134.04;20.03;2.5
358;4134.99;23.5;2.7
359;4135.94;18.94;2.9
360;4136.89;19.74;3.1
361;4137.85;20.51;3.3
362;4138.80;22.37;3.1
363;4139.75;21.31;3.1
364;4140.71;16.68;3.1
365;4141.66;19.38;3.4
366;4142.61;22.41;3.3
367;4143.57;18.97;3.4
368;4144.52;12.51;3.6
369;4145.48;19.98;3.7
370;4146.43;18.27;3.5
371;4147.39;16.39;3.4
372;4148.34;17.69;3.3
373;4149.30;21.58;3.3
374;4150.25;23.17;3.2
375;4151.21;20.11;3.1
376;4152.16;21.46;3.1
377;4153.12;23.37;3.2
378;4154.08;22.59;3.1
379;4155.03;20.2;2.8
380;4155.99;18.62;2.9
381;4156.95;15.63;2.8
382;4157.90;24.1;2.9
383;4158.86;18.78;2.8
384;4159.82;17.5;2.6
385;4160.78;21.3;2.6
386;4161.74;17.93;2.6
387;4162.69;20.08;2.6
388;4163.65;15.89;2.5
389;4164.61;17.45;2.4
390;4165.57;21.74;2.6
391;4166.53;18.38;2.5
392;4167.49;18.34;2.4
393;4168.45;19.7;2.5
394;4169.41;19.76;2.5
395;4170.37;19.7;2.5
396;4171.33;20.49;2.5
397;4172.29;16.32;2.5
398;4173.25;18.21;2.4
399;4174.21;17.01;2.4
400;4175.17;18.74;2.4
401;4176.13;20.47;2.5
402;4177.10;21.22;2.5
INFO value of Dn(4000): 1.3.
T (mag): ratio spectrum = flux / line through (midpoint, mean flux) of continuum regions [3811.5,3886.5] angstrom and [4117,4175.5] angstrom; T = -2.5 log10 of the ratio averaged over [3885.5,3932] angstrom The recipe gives 0.04 mag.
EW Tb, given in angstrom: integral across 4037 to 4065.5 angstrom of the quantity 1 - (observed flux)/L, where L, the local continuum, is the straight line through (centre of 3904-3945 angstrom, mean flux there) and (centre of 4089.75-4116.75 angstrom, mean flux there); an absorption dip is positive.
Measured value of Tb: -3.8 angstrom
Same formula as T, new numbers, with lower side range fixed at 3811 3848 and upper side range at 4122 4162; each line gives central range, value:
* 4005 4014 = -0.20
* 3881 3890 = 0.11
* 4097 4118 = 0.12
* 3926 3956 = 0.07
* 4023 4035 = -0.06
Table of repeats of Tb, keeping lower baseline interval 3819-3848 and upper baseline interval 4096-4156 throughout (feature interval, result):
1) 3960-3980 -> 6.0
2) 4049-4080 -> -3.1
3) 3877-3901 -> 0.7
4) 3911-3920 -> -1.3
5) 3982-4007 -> -4.7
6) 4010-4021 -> -2.4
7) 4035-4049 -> -1.3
